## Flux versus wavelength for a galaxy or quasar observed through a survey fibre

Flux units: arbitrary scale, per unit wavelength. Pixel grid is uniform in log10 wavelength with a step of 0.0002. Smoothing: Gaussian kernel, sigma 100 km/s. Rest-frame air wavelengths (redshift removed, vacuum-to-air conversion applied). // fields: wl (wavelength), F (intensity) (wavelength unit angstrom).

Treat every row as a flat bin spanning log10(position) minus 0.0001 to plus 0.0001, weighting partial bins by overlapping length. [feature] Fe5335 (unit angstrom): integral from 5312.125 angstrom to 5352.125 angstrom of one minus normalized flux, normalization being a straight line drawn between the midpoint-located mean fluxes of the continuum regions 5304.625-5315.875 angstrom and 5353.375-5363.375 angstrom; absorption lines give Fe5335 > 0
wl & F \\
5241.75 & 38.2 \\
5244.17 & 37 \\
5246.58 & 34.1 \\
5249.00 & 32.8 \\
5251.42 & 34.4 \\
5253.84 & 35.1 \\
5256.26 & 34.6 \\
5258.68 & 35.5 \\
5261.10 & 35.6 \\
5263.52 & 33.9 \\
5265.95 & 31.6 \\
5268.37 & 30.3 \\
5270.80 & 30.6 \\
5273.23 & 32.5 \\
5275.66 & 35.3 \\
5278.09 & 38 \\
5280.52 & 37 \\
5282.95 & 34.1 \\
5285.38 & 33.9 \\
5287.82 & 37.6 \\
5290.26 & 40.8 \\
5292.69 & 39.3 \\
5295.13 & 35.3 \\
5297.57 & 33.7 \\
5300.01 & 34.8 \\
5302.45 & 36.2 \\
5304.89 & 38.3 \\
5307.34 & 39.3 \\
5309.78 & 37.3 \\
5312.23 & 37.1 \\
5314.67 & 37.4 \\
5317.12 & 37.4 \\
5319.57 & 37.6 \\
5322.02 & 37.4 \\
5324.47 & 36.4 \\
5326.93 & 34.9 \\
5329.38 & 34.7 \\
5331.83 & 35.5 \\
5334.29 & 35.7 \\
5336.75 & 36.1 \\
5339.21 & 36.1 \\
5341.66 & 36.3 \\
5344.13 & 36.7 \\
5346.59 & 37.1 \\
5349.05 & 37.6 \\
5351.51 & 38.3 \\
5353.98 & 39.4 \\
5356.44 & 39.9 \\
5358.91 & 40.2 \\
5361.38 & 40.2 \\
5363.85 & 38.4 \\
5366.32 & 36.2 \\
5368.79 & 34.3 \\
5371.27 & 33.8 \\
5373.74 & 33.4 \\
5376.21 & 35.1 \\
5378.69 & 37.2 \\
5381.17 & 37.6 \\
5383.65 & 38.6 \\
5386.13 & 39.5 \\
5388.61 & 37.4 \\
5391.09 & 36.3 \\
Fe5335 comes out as 2.26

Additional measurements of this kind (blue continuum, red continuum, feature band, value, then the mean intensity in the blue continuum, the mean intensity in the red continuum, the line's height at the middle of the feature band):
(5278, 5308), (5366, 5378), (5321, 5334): 0.0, 36.7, 34.6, 35.8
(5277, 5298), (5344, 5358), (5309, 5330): 0.5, 36.7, 38.3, 37.5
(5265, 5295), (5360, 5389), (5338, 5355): -0.5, 35.1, 36.8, 36.3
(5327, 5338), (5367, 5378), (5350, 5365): -2.0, 35.4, 34.4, 34.8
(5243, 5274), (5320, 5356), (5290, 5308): -0.9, 33.7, 36.7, 35.2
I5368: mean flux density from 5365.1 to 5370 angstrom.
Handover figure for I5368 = 35.3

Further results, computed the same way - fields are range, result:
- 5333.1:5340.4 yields 35.9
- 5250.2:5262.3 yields 35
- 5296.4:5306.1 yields 35.8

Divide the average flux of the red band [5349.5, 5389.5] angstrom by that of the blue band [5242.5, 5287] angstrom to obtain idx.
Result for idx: 1.09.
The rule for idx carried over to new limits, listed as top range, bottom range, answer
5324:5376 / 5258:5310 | 1.03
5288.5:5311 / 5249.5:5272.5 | 1.11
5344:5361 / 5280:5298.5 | 1.06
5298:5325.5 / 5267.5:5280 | 1.10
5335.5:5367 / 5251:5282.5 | 1.11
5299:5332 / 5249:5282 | 1.08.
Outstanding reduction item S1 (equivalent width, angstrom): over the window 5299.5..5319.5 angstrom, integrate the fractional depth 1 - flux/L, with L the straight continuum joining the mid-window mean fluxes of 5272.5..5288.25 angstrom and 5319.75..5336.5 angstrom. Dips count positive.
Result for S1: -0.90 angstrom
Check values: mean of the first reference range 35.5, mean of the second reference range 35.9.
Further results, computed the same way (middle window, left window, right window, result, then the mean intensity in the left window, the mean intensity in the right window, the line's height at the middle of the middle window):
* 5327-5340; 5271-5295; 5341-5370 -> 0.6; 36.2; 37.9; 37.4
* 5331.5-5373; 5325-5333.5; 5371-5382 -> -2.1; 35.2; 35.5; 35.3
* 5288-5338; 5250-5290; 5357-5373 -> -1.5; 34.5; 37.2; 35.7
